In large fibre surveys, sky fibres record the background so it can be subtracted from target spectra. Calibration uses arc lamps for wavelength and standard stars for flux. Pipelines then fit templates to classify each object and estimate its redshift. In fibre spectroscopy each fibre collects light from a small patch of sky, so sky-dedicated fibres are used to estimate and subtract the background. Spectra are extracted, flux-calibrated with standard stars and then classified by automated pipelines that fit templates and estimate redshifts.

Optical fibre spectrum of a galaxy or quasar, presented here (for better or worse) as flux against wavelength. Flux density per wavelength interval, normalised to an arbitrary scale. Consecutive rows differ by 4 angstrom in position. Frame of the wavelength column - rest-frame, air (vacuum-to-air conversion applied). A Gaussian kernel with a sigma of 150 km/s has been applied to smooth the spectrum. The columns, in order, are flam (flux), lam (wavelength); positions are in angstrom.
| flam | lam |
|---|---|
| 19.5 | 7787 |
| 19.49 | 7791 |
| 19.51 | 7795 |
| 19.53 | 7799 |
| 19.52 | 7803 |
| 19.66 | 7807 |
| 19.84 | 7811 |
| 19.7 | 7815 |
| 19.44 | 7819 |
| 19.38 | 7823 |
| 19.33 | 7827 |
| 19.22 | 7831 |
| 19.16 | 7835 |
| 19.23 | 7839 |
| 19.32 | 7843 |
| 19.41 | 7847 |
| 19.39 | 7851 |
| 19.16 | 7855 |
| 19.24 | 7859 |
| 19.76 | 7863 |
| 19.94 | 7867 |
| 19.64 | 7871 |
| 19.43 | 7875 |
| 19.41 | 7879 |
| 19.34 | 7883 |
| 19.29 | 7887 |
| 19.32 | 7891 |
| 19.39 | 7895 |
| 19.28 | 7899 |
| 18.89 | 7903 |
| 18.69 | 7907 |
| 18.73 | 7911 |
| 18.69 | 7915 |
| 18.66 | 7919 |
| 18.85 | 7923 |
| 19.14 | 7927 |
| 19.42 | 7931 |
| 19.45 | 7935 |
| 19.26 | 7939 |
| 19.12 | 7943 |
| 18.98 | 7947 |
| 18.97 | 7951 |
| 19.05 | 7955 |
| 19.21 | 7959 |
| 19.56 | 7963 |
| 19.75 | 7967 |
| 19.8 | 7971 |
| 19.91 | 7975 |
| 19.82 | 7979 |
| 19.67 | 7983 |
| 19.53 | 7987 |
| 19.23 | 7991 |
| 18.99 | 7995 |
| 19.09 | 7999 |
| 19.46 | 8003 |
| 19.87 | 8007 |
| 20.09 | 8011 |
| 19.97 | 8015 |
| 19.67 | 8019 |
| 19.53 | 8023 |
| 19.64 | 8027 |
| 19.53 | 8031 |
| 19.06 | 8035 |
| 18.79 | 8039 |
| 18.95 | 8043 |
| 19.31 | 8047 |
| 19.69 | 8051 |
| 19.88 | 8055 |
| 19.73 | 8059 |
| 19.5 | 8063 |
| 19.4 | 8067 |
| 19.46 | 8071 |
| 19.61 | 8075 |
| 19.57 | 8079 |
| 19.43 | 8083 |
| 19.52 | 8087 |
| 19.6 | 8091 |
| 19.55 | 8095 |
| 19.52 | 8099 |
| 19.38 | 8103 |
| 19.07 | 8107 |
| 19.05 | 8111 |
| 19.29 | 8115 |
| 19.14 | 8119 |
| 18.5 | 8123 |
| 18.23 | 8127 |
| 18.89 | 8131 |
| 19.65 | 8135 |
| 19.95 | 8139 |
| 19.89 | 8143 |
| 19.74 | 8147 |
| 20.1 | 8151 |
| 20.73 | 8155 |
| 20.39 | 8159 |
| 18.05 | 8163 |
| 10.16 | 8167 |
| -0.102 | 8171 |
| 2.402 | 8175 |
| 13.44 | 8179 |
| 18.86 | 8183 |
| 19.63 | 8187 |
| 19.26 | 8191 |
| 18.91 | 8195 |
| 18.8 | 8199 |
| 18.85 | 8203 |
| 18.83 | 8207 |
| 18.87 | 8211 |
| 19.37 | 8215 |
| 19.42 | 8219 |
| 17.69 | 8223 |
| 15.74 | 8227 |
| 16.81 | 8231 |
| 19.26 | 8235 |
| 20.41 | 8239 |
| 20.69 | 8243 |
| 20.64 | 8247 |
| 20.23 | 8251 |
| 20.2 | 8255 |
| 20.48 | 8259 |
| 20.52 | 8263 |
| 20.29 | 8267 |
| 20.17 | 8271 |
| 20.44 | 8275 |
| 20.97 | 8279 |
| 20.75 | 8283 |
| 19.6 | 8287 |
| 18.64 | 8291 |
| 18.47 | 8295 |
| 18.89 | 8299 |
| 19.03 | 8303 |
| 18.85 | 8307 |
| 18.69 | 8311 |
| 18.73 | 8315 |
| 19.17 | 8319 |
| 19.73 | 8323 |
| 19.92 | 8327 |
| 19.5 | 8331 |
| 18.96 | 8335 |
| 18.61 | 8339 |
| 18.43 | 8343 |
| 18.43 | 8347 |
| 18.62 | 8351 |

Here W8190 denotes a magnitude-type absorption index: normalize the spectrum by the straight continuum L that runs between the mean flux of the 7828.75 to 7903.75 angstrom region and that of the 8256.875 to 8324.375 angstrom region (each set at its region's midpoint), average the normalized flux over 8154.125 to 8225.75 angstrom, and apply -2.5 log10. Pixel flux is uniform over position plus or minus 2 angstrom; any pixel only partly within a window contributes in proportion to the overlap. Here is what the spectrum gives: 0.20 mag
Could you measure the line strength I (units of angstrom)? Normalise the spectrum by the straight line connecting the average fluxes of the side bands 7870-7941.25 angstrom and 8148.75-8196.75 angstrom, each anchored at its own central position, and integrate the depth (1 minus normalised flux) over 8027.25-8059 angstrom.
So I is -4.2 angstrom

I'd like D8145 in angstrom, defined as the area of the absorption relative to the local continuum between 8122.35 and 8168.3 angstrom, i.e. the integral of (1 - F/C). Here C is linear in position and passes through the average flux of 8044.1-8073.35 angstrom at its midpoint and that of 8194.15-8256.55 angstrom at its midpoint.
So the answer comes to 1.1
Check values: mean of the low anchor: 19.5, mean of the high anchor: 19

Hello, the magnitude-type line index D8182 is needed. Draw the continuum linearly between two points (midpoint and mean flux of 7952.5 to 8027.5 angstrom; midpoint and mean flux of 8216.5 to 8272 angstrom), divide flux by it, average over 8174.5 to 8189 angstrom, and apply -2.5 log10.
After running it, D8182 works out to 0.303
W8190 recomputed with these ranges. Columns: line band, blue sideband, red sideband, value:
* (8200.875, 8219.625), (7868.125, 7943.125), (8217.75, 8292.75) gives 0.03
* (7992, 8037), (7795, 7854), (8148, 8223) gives -0.09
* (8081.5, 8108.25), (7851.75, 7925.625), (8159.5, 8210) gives -0.19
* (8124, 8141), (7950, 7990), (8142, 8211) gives -0.13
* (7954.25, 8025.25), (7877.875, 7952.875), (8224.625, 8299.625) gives -0.02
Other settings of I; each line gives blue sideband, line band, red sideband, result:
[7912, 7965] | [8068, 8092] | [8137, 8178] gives -4.4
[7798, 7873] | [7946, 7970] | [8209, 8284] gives 0.3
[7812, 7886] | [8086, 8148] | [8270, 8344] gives 0.2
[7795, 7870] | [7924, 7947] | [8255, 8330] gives 0.3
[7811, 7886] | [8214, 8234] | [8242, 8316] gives 2.0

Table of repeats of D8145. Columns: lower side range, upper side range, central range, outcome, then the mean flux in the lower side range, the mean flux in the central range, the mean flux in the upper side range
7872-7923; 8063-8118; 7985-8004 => 0.0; 19.1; 19.2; 19.4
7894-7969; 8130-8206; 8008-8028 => -1.7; 19.1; 19.8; 16.7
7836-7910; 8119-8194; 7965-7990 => -1.9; 19.3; 19.7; 16.6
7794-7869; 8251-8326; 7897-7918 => 0.7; 19.5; 18.8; 19.7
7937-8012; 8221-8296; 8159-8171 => 4.1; 19.4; 12.8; 19.6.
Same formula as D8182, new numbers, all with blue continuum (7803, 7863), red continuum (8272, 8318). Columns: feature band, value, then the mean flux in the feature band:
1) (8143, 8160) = -0.04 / 20.2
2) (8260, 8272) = -0.05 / 20.4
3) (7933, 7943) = 0.01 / 19.3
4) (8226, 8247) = 0.03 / 18.9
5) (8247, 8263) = -0.05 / 20.4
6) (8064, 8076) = 0.00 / 19.5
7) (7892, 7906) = 0.01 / 19.2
